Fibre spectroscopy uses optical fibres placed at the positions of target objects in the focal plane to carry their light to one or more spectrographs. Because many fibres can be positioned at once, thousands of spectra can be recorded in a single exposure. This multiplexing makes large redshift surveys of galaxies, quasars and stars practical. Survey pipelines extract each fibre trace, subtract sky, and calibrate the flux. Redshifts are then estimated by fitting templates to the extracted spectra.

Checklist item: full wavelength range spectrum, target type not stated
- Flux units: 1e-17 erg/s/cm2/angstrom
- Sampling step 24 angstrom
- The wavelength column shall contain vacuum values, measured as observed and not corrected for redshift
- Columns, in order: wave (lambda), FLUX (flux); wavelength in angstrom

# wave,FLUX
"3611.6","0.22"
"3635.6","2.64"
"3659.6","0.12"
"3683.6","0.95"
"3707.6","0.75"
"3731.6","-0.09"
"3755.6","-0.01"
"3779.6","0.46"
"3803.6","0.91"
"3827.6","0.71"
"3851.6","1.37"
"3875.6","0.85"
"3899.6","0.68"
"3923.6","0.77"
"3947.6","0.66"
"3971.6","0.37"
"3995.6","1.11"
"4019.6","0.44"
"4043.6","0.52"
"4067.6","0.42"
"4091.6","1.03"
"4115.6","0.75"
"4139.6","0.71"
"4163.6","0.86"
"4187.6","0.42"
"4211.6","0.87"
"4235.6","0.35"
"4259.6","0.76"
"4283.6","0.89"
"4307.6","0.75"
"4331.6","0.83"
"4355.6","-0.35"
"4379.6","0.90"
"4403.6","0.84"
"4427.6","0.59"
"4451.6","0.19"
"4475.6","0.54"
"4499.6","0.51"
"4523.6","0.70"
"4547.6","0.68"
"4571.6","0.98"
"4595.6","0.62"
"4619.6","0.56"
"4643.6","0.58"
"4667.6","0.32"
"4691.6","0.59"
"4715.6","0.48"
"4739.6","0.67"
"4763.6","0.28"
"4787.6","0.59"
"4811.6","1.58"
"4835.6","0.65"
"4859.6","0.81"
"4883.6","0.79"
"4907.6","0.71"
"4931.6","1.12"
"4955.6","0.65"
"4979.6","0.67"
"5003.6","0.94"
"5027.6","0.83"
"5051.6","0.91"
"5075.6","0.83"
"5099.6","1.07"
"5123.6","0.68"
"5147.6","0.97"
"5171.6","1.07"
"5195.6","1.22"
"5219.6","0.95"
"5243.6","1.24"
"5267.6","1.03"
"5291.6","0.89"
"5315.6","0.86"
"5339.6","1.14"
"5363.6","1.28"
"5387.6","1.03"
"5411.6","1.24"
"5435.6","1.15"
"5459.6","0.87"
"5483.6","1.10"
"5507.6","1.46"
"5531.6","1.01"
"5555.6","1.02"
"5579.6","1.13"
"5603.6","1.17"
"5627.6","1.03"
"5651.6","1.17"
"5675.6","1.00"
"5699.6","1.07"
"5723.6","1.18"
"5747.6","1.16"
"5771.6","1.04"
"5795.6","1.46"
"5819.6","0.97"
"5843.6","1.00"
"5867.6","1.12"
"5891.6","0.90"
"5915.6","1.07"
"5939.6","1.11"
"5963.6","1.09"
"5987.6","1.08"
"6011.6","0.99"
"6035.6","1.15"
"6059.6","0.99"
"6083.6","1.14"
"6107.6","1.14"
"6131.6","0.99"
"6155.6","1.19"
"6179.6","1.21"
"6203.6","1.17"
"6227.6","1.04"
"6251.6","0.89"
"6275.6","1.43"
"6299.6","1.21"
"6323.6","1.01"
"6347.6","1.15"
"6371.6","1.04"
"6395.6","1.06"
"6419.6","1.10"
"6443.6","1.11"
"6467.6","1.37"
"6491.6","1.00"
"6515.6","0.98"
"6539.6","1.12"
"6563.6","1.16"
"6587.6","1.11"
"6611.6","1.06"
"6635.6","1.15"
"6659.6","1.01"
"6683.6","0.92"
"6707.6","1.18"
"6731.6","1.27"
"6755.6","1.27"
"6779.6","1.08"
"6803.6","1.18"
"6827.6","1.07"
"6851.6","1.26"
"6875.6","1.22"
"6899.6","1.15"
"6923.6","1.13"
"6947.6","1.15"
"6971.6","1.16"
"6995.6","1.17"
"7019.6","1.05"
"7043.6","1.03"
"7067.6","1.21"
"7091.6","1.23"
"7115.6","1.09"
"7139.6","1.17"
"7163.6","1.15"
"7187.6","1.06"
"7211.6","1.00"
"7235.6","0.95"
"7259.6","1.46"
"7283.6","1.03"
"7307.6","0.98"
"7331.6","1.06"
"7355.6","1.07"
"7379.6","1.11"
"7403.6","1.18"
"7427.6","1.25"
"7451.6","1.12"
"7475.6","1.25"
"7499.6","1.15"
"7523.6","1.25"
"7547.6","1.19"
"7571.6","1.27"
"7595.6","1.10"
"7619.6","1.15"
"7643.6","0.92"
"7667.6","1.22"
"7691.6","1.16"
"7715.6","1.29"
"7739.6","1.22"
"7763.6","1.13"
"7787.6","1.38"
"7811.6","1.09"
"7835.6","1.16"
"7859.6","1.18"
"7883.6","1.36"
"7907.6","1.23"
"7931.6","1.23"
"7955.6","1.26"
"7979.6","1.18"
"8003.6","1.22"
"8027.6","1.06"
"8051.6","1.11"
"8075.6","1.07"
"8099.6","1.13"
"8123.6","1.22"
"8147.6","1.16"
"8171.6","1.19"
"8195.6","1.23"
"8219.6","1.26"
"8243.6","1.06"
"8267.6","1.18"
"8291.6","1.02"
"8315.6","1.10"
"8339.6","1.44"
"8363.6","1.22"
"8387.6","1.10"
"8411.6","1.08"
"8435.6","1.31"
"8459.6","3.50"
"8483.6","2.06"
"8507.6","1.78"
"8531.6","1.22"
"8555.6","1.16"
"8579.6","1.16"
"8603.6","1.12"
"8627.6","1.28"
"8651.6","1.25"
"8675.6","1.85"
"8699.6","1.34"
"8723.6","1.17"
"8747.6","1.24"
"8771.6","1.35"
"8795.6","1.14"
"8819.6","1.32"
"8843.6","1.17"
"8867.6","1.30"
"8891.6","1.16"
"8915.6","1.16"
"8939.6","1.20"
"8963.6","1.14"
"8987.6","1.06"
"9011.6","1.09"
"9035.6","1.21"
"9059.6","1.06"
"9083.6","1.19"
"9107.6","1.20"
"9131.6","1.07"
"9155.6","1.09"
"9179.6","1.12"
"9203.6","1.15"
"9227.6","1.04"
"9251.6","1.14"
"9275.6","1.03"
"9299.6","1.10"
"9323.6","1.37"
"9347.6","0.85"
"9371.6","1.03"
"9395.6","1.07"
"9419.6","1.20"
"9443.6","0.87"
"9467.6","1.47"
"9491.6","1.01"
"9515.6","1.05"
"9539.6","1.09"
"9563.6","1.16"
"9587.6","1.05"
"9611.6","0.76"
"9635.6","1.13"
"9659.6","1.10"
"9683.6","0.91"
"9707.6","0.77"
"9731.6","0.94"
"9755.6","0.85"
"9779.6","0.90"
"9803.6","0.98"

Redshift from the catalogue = 0.29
